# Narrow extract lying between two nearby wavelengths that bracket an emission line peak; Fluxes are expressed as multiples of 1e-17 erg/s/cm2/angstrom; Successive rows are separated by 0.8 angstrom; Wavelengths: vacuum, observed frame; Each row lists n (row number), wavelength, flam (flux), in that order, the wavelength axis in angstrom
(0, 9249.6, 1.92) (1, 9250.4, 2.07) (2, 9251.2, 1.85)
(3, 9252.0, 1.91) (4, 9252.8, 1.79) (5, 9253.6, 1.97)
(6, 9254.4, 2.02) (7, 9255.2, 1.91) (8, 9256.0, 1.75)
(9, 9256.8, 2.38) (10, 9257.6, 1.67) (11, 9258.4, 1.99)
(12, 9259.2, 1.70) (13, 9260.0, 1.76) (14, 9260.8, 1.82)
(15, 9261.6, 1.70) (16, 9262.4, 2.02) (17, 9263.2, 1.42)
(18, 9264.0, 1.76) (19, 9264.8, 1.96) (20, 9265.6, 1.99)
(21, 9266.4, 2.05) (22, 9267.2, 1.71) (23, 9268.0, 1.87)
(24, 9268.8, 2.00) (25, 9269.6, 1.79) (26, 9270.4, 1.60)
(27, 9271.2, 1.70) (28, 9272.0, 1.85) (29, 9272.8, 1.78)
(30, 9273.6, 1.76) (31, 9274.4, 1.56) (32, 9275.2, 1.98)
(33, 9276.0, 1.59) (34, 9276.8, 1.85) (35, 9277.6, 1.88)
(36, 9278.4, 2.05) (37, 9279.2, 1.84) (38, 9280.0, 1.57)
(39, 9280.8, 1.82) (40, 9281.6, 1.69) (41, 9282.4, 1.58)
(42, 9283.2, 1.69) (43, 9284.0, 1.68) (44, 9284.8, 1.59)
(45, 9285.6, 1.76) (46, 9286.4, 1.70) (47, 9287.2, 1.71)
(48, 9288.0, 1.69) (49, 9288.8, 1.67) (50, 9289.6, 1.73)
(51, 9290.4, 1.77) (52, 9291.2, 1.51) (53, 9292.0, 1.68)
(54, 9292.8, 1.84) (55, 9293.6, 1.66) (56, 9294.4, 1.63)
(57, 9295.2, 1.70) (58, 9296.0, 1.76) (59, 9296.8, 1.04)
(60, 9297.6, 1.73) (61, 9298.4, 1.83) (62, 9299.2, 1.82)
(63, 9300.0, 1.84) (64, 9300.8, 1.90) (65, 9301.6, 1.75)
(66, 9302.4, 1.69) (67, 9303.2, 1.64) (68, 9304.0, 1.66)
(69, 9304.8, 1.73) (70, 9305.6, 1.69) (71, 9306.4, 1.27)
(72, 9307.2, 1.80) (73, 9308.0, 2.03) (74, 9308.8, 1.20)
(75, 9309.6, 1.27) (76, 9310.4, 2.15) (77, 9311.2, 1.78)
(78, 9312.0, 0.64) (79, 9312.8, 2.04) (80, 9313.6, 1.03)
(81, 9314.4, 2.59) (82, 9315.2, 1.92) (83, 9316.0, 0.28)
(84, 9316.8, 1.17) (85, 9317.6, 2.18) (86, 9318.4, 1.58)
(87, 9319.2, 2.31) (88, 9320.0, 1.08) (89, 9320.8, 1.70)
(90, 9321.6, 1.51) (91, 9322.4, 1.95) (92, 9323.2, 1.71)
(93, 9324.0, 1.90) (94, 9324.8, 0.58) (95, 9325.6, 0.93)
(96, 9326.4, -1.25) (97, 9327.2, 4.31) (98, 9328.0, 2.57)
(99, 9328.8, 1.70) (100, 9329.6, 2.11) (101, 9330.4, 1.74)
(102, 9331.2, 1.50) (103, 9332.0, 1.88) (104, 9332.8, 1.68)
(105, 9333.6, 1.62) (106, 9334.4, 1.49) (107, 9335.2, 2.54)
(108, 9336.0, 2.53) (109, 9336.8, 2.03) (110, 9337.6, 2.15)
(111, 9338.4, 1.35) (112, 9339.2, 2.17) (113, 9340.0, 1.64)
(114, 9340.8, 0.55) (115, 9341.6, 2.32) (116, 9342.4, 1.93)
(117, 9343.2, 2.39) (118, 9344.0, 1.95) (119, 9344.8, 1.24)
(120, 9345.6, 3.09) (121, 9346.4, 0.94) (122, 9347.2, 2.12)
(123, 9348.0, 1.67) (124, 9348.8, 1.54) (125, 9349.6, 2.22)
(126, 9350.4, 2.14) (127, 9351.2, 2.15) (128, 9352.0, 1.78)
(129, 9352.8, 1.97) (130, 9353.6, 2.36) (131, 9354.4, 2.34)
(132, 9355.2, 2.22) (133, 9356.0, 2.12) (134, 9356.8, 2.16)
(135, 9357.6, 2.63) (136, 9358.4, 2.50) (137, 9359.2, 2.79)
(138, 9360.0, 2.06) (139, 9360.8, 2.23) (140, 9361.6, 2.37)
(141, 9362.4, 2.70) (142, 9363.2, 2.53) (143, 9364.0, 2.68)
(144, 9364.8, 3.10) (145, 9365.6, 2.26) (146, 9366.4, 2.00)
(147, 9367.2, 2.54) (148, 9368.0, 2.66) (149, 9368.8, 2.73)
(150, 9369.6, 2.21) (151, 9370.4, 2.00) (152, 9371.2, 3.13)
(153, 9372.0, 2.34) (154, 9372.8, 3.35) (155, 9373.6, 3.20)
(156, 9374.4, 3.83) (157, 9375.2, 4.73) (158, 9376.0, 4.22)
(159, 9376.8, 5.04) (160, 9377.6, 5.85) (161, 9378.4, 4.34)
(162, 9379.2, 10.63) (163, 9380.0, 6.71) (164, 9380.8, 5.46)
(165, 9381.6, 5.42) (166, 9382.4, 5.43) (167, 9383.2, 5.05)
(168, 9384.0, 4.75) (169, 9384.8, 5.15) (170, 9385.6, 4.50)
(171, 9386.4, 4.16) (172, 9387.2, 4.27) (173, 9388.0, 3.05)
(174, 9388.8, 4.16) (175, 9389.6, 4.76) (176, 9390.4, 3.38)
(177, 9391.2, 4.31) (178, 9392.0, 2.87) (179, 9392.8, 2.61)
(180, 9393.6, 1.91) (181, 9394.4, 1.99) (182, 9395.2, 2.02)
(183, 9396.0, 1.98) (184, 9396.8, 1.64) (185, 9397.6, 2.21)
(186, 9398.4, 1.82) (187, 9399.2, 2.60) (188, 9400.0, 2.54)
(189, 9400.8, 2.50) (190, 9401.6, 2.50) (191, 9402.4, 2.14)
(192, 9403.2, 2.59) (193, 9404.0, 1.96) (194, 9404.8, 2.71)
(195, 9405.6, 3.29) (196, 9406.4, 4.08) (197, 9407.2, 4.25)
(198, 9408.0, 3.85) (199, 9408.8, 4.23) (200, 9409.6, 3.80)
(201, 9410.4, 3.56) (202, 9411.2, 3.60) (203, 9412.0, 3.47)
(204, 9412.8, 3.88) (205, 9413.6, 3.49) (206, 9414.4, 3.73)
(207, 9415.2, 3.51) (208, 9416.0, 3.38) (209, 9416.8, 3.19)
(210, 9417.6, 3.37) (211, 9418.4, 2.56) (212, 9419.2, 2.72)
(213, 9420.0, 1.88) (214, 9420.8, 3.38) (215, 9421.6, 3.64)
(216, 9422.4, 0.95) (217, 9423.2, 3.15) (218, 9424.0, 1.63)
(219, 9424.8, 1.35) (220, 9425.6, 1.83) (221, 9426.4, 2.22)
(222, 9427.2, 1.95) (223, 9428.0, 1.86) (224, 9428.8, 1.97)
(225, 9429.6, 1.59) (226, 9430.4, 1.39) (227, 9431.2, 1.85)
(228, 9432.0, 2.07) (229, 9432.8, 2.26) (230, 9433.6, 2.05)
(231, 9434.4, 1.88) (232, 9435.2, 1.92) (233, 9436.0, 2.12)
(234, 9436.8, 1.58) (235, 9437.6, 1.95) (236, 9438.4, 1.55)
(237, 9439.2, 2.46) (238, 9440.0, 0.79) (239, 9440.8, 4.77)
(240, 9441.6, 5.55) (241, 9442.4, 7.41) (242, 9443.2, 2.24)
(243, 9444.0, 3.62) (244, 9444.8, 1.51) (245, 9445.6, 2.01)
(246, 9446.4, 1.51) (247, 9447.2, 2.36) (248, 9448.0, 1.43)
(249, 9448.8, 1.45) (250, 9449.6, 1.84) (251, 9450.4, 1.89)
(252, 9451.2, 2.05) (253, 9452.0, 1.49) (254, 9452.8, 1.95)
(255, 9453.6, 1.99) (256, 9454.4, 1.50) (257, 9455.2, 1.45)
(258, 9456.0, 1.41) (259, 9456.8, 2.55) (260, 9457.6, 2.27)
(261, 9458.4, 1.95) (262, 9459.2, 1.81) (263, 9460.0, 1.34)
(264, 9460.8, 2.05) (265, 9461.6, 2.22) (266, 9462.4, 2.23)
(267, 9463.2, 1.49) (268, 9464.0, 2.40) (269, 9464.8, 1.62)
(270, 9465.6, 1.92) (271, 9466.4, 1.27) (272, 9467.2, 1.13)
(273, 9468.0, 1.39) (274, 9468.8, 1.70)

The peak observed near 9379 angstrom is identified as H-alpha 6563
